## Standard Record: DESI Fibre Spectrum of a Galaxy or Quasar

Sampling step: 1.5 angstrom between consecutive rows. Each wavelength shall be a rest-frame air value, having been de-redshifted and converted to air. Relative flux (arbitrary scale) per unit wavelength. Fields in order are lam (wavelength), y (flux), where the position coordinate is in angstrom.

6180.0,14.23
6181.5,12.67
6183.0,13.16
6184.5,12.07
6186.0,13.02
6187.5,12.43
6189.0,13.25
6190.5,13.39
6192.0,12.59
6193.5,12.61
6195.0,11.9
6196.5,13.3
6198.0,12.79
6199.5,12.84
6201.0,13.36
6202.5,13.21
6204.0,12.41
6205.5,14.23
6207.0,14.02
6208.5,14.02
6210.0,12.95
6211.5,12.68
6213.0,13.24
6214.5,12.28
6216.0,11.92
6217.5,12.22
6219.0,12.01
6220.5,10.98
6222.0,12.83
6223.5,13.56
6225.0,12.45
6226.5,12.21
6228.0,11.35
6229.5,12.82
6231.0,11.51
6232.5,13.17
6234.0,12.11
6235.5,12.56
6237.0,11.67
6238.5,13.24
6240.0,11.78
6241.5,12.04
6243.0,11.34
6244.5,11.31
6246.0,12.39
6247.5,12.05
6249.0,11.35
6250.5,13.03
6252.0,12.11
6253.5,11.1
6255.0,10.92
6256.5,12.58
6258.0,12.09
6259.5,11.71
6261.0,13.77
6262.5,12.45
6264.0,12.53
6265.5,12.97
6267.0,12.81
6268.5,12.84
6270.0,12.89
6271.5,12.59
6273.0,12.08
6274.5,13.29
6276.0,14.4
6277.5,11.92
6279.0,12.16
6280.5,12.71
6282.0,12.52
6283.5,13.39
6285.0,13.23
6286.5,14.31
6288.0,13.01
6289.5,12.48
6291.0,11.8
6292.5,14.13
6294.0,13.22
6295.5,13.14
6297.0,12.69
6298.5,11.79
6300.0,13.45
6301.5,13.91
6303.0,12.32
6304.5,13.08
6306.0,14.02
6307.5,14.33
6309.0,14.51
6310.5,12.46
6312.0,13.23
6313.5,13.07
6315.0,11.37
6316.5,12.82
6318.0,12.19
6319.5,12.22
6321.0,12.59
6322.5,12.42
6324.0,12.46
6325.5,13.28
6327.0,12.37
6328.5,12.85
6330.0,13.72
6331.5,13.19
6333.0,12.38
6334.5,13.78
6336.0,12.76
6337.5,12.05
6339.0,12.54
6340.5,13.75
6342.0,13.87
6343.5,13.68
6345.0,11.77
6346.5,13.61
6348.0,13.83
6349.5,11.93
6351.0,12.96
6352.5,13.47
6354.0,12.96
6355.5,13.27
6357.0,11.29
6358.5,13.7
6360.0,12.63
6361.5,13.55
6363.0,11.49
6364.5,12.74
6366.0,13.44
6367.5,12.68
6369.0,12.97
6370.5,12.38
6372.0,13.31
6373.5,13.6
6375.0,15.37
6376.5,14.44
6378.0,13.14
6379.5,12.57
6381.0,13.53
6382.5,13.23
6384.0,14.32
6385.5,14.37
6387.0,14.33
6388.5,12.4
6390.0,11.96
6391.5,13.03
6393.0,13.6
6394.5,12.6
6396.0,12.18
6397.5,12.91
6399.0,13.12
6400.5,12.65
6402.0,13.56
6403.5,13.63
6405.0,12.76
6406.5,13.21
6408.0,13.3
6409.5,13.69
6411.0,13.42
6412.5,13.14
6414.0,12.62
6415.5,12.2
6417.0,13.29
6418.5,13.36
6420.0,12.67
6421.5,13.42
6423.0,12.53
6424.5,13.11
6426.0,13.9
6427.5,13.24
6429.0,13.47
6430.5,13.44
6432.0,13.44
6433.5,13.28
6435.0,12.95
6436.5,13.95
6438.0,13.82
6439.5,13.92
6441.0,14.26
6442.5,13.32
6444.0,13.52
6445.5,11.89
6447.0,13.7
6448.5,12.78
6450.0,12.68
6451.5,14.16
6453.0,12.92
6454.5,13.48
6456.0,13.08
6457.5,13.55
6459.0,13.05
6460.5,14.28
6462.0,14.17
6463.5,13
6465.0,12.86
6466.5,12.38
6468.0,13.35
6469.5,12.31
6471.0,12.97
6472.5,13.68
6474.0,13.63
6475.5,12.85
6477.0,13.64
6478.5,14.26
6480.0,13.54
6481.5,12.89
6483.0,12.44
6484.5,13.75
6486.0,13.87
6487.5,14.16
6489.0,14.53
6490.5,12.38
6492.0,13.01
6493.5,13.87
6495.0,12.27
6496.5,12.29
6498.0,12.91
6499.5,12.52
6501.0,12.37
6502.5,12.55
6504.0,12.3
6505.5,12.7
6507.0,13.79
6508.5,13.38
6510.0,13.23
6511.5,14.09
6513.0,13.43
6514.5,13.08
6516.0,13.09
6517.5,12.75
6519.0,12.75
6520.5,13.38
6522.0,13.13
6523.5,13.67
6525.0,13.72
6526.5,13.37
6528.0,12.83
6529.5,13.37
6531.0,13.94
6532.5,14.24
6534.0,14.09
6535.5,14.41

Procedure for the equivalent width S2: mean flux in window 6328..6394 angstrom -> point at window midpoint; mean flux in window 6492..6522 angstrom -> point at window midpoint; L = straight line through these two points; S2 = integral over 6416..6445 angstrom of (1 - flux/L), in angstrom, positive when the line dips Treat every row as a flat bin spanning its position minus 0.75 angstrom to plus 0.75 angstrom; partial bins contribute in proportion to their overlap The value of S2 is -0.7 angstrom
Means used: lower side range 13.1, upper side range 13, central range 13.4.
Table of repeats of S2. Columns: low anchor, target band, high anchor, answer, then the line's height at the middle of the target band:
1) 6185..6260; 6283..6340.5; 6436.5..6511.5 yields -1.1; 12.7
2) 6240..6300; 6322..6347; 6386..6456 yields -0.3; 12.8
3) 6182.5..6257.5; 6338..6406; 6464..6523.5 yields -1.5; 12.9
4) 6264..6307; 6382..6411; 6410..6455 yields 0.0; 13.2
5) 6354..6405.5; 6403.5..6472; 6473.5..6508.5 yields -0.5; 13.1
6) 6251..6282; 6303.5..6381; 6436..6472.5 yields -1.2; 12.8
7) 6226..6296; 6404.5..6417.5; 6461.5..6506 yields -0.2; 12.9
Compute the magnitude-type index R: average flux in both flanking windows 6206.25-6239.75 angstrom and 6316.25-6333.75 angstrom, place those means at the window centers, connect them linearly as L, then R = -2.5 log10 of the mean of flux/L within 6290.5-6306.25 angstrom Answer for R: -0.03 mag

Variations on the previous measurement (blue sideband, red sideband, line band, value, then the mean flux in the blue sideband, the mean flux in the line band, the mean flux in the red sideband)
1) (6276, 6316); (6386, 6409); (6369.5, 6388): -0.05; 13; 13.7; 13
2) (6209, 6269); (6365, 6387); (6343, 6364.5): 0.04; 12.3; 12.9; 13.5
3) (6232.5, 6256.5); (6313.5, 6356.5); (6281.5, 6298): -0.06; 12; 13.1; 12.9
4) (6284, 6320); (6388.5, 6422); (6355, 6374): 0.02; 13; 12.8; 13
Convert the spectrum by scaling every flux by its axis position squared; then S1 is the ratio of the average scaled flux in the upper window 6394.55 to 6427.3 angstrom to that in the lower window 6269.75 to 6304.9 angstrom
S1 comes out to 1.05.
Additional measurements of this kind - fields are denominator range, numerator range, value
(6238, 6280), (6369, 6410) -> 1.12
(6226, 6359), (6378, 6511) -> 1.09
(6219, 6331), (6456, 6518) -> 1.12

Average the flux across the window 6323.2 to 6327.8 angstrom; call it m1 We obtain 12.7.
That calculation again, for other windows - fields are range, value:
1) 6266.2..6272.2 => 12.8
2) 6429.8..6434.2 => 13.4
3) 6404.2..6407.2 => 13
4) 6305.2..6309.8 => 14.3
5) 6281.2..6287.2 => 13.3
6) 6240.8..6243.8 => 11.7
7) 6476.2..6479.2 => 13.9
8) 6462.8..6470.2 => 12.8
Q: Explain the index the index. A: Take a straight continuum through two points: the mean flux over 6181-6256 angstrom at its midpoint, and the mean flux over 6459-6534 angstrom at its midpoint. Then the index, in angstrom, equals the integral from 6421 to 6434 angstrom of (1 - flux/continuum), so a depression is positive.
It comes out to -0.25 angstrom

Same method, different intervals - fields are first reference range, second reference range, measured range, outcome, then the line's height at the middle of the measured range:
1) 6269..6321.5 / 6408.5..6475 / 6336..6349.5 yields 0.0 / 13.1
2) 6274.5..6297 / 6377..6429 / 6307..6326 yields 0.4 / 13.1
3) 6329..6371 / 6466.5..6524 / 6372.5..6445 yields -1.6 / 13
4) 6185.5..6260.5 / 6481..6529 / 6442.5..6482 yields -0.7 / 13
